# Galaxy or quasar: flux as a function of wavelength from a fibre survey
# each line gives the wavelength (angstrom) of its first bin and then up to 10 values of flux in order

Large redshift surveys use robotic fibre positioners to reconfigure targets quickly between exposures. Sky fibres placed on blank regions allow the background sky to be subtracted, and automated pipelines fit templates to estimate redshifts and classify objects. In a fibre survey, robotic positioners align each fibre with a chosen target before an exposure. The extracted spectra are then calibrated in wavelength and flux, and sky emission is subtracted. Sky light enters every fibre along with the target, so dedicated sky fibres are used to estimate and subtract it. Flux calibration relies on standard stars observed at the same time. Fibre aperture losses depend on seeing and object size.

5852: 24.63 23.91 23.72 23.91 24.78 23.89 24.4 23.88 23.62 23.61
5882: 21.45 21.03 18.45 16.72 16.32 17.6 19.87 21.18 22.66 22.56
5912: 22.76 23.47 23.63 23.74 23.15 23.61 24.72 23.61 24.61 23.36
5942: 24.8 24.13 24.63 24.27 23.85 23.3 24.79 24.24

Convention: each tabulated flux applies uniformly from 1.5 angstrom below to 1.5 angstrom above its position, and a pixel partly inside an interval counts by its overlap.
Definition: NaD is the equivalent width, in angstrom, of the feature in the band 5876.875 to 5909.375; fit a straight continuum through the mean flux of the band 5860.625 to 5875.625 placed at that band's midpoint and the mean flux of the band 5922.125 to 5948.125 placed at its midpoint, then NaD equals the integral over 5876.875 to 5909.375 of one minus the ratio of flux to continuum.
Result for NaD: 5.4 angstrom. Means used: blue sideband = 24.2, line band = 20.1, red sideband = 24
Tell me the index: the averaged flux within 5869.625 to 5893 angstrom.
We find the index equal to 21.4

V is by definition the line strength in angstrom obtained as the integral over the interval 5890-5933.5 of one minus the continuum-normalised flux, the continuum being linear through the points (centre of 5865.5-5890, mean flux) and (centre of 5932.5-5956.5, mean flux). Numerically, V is 3.0 angstrom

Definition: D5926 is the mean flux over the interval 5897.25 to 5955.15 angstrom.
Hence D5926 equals 23.3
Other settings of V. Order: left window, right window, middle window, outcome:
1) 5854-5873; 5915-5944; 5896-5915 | 2.0 angstrom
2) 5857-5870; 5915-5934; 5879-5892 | 2.2 angstrom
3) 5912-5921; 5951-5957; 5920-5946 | -0.4 angstrom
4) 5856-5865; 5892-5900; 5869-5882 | -1.4 angstrom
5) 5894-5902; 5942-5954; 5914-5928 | -1.6 angstrom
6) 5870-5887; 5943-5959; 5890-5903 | 2.8 angstrom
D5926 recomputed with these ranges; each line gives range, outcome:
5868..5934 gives 21.9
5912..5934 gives 23.6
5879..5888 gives 21.2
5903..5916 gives 22.6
